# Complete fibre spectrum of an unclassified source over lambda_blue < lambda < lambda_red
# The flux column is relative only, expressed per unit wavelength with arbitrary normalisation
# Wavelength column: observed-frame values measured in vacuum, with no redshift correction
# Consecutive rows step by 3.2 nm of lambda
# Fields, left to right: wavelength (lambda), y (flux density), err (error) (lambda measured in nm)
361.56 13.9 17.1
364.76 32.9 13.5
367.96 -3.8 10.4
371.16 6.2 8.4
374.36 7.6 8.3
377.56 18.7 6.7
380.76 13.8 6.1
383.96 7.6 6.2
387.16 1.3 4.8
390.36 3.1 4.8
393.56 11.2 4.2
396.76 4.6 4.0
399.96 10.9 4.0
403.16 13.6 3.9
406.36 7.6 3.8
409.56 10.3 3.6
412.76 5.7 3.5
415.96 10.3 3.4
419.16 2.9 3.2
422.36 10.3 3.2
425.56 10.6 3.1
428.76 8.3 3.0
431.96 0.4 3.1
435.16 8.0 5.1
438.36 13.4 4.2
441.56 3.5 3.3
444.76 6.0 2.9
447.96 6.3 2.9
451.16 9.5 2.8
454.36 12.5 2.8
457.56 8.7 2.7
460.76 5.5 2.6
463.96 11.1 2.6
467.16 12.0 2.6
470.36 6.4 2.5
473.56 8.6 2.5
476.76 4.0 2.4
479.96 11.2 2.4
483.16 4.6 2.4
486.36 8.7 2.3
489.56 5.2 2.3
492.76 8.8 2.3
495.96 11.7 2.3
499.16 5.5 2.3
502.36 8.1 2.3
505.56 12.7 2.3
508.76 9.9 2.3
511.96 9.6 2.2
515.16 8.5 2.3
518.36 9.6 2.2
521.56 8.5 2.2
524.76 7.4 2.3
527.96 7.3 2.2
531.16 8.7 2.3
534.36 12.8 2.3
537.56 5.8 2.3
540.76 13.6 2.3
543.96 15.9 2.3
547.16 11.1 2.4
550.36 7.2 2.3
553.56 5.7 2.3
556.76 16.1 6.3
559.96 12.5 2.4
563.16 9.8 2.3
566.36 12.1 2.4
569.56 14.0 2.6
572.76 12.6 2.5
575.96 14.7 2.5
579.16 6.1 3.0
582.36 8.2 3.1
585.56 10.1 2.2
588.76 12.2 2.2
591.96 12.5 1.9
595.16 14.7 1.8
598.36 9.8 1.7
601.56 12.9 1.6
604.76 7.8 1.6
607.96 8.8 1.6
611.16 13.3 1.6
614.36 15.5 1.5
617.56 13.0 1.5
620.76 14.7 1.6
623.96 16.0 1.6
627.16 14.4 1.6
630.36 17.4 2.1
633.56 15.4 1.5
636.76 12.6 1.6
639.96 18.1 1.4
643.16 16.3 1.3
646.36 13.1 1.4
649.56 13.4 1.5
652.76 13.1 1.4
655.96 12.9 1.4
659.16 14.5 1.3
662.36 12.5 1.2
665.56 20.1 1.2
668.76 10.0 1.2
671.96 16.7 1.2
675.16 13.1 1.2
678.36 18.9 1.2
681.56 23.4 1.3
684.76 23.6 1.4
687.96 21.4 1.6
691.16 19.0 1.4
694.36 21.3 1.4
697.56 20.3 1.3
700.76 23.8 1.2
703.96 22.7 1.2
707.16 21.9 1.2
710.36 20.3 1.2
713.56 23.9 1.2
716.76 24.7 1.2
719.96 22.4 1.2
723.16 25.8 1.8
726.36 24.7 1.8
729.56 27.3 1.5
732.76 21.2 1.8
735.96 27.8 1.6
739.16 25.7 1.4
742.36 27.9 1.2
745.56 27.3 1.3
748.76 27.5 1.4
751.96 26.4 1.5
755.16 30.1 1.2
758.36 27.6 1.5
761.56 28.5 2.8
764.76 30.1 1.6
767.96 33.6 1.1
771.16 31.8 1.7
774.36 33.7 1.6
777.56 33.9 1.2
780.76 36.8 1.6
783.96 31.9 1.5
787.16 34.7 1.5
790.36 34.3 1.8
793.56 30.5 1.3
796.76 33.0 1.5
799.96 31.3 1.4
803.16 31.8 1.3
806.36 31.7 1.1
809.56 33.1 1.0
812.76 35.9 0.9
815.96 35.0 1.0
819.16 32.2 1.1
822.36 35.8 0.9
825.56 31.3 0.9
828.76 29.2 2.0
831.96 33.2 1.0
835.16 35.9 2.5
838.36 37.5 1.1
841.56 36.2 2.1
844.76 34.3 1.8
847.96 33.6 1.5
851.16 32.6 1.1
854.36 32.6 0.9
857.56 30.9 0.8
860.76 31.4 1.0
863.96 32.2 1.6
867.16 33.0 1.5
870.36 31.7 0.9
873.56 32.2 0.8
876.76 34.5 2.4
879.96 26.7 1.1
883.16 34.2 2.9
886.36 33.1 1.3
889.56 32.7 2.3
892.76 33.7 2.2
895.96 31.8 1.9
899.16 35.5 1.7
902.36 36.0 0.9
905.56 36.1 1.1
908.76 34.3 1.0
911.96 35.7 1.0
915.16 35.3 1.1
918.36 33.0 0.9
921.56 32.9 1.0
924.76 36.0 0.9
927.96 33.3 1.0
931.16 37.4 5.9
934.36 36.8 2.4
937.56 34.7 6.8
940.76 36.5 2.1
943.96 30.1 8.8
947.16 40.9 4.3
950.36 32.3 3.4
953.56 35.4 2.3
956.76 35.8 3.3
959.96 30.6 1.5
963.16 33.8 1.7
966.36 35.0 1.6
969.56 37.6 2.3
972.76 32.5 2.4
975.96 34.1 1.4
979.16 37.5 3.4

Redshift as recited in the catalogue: 0.701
